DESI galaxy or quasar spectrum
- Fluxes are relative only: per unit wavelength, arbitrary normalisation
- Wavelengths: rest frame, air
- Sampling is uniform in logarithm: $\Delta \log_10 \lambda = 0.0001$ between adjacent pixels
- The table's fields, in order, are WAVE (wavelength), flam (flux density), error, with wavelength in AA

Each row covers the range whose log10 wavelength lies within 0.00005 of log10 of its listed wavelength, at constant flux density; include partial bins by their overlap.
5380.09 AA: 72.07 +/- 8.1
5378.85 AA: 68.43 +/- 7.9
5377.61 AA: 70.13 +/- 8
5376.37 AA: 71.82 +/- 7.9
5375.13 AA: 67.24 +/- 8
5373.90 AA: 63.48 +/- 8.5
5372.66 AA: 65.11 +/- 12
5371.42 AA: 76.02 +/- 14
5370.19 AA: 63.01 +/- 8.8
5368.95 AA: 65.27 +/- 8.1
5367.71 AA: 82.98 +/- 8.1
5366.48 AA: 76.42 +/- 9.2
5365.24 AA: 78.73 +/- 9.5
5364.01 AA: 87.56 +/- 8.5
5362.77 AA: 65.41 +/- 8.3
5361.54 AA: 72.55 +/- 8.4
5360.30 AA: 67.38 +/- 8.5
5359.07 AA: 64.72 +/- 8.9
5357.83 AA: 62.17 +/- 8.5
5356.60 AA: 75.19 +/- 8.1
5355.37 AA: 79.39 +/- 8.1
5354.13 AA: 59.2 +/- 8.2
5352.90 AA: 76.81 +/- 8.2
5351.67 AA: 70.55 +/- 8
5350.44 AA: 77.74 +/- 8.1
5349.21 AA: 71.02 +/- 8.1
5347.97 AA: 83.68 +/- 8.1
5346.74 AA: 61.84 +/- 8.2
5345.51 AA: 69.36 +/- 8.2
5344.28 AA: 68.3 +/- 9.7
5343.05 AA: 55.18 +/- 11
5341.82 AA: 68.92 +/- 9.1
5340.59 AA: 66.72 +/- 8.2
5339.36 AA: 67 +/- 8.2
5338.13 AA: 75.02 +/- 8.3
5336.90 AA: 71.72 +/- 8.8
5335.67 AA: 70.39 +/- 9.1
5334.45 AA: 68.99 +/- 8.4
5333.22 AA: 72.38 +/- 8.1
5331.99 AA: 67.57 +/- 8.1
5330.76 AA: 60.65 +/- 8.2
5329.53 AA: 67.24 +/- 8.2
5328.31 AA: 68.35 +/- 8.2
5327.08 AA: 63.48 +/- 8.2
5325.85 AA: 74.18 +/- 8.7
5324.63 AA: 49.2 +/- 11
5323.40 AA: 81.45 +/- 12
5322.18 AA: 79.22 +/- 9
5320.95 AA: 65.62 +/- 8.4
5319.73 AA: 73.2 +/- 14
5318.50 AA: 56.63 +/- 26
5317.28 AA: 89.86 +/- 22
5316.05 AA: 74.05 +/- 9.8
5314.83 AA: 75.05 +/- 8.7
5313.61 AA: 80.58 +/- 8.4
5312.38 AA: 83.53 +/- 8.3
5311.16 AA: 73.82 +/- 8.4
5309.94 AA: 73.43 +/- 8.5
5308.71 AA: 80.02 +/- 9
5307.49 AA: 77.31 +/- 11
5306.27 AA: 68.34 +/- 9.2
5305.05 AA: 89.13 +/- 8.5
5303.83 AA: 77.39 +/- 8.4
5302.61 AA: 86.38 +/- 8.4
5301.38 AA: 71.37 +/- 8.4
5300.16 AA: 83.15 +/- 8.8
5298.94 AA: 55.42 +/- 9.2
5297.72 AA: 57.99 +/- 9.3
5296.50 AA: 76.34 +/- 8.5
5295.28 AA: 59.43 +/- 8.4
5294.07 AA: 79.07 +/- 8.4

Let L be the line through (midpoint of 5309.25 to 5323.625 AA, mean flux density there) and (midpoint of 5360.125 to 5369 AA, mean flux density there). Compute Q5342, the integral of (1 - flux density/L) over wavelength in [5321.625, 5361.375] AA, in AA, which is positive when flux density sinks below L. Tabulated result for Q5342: 3.26 AA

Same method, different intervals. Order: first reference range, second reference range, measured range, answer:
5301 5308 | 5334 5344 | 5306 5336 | 0.70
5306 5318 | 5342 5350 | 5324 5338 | 1.04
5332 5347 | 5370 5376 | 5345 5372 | -1.74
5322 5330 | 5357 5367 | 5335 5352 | 0.09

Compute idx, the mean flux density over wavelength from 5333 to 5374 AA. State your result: 70.7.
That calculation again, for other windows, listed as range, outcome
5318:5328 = 68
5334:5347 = 67.8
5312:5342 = 70.8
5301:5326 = 75.3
